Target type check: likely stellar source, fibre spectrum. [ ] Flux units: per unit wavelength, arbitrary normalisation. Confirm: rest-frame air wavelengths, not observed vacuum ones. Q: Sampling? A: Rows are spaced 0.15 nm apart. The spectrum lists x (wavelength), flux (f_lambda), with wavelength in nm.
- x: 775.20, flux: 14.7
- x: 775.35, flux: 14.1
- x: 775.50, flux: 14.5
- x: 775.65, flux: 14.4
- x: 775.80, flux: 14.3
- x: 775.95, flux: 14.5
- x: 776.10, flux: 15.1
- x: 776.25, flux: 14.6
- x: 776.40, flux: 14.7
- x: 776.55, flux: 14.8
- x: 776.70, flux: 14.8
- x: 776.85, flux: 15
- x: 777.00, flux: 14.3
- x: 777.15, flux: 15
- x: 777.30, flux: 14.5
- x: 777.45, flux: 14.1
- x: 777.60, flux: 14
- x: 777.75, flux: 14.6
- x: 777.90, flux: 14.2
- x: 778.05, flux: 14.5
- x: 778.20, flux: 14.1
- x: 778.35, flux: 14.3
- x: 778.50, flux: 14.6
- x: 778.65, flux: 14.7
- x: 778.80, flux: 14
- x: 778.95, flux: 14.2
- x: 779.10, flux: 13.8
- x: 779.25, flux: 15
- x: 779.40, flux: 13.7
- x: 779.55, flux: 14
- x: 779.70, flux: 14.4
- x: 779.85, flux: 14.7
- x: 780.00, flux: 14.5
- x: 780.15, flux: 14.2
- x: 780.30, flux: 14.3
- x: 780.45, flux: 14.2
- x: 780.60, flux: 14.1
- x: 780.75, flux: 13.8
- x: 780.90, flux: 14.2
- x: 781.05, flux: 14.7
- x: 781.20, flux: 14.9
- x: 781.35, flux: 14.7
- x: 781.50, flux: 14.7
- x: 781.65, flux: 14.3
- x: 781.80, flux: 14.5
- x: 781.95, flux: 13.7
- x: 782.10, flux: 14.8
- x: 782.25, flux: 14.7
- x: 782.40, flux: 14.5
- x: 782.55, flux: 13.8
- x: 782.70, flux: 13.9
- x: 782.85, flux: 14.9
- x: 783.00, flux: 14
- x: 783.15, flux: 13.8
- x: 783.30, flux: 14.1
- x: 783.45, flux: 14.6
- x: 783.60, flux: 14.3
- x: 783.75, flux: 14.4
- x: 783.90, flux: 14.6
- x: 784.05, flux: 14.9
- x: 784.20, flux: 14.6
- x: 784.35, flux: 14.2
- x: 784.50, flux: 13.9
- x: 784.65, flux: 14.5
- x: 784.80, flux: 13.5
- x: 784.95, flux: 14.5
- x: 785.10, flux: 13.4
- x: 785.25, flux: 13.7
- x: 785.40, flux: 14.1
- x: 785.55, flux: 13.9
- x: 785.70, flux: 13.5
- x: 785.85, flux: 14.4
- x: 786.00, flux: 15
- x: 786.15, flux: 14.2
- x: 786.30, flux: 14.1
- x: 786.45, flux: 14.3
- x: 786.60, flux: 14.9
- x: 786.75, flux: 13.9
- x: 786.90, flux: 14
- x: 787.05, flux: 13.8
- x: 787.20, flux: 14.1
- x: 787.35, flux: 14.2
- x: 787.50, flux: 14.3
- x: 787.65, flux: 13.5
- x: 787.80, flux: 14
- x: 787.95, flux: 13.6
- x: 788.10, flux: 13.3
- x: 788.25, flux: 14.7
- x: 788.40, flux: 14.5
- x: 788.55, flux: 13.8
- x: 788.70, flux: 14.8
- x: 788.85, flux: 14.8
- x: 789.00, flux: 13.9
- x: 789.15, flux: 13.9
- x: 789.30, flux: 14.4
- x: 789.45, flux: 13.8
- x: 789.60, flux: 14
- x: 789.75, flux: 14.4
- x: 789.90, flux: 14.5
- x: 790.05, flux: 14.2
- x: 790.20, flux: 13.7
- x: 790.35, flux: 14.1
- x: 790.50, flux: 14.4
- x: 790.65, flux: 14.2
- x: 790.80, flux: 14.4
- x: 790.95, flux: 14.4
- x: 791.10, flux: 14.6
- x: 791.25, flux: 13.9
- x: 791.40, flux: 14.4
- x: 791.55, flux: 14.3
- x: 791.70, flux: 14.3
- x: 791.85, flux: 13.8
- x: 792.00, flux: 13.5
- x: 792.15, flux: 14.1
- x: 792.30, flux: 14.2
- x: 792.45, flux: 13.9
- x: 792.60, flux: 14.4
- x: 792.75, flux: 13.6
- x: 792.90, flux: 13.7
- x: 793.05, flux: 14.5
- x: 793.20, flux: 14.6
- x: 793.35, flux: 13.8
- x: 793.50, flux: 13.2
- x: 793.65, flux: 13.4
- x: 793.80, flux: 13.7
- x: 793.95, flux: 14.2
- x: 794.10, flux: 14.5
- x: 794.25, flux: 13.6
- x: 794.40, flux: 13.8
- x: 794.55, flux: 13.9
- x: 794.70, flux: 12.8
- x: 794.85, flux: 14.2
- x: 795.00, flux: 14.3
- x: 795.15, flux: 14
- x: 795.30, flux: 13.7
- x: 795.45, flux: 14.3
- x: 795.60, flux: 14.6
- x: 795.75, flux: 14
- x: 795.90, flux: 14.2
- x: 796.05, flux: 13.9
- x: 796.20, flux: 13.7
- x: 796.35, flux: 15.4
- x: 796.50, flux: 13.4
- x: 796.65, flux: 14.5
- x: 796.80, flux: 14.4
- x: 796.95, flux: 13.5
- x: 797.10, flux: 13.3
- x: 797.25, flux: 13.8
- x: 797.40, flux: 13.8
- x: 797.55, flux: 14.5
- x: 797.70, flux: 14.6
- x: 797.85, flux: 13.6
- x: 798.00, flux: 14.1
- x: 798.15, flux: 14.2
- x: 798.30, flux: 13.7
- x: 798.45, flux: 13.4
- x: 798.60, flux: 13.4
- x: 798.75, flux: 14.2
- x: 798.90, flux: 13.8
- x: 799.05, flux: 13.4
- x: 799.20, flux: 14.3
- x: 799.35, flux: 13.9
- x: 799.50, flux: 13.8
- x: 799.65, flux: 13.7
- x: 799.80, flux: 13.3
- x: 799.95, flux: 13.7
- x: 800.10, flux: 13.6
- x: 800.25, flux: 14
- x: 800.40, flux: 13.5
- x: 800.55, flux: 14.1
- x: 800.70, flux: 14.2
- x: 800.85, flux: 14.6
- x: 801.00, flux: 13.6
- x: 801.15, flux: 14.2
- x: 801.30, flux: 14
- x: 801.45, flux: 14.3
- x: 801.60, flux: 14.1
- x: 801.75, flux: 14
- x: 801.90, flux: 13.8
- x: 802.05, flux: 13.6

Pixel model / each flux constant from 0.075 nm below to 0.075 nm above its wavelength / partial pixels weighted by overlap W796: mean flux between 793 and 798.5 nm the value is 14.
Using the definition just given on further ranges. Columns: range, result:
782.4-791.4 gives 14.2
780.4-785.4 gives 14.3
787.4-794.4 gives 14.1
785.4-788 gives 14.1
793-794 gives 13.9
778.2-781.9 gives 14.3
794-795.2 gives 13.9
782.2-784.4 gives 14.4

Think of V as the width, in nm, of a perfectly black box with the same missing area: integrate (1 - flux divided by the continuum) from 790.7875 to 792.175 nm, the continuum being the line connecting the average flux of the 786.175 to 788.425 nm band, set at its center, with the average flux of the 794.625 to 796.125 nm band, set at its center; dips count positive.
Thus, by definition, -0.01 nm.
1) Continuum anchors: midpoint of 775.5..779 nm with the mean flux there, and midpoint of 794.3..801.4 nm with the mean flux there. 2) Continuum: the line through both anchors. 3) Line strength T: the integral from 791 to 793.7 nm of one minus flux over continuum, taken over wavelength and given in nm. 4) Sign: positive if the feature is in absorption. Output 0.01 nm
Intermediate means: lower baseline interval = 14.5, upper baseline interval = 13.9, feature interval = 14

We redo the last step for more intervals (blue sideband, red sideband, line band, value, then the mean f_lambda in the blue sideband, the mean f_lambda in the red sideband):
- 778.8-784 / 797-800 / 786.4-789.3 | 0.00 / 14.3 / 13.8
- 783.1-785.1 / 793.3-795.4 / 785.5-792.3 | -0.05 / 14.3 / 13.8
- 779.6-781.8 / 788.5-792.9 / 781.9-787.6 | 0.04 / 14.4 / 14.2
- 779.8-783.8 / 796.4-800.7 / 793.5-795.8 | 0.01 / 14.3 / 13.9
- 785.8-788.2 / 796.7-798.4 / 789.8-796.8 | -0.03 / 14.1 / 14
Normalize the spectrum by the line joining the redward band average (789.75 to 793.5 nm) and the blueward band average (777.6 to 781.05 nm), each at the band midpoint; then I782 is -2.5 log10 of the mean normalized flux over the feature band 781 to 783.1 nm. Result -0.01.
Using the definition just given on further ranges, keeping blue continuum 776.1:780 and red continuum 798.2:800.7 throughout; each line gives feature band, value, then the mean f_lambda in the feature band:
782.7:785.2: 0.00 mag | 14.2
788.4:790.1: -0.01 mag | 14.2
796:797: -0.02 mag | 14.1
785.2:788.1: 0.01 mag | 14.1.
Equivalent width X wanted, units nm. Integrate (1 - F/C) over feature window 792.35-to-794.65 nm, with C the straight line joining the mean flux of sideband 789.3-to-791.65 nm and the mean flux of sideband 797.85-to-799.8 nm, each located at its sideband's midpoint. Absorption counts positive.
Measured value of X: 0.03 nm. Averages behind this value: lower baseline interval 14.2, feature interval 13.9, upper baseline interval 13.8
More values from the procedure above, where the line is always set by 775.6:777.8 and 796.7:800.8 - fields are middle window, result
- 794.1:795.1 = 0.01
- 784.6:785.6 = 0.03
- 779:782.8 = 0.03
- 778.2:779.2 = 0.02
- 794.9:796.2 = -0.01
